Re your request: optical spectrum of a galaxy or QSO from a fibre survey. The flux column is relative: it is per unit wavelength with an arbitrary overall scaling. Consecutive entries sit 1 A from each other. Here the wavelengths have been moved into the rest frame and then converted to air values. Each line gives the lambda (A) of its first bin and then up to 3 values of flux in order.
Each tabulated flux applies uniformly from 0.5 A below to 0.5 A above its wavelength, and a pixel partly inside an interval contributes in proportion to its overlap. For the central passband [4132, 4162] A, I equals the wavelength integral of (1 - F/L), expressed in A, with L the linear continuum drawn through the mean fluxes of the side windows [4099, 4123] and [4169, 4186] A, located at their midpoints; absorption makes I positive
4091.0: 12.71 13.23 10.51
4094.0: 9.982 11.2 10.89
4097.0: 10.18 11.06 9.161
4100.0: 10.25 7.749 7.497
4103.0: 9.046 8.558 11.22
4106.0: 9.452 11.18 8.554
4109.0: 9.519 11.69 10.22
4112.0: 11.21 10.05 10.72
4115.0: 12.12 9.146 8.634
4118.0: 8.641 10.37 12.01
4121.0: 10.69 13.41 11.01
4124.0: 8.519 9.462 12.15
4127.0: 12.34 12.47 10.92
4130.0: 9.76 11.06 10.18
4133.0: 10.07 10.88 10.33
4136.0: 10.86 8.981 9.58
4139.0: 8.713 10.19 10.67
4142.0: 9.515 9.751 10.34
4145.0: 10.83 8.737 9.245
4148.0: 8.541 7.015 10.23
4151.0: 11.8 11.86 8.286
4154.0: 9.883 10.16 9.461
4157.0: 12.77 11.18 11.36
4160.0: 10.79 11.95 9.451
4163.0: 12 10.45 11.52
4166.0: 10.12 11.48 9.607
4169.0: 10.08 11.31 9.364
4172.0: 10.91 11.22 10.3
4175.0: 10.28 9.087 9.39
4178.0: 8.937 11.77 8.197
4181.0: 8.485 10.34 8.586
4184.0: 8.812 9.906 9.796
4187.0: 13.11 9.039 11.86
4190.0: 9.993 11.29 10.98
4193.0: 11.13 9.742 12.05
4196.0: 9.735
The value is -0.57 A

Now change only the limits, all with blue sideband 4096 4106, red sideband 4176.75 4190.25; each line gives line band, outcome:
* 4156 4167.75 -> -1.6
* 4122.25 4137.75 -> -1.6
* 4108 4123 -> -1.6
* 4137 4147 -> -0.1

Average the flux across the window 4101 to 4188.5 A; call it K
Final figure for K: 10.2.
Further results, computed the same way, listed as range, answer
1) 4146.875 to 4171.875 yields 10.4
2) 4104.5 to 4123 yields 10.5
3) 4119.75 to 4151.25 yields 10.3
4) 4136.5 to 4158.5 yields 9.9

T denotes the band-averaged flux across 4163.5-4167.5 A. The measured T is 10.9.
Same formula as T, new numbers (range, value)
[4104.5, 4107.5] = 10.6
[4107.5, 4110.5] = 9.92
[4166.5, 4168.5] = 10.5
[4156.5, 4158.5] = 12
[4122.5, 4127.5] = 10.7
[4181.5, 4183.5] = 9.46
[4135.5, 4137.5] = 9.92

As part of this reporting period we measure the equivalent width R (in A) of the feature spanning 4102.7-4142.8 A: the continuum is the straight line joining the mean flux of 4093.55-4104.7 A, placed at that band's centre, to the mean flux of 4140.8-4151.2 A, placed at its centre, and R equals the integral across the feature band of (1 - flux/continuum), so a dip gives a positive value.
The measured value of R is -3.1 A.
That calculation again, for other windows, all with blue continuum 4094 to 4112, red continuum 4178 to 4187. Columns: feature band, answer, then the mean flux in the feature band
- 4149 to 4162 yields -1.2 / 10.6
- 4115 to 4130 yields -1.3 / 10.7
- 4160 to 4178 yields -1.4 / 10.5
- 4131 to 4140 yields -0.2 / 10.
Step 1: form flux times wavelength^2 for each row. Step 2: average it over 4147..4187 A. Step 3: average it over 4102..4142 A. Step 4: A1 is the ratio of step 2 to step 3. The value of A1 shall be 1.01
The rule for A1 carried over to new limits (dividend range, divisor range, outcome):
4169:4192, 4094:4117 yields 1.05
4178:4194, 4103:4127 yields 1.01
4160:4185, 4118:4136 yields 0.96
